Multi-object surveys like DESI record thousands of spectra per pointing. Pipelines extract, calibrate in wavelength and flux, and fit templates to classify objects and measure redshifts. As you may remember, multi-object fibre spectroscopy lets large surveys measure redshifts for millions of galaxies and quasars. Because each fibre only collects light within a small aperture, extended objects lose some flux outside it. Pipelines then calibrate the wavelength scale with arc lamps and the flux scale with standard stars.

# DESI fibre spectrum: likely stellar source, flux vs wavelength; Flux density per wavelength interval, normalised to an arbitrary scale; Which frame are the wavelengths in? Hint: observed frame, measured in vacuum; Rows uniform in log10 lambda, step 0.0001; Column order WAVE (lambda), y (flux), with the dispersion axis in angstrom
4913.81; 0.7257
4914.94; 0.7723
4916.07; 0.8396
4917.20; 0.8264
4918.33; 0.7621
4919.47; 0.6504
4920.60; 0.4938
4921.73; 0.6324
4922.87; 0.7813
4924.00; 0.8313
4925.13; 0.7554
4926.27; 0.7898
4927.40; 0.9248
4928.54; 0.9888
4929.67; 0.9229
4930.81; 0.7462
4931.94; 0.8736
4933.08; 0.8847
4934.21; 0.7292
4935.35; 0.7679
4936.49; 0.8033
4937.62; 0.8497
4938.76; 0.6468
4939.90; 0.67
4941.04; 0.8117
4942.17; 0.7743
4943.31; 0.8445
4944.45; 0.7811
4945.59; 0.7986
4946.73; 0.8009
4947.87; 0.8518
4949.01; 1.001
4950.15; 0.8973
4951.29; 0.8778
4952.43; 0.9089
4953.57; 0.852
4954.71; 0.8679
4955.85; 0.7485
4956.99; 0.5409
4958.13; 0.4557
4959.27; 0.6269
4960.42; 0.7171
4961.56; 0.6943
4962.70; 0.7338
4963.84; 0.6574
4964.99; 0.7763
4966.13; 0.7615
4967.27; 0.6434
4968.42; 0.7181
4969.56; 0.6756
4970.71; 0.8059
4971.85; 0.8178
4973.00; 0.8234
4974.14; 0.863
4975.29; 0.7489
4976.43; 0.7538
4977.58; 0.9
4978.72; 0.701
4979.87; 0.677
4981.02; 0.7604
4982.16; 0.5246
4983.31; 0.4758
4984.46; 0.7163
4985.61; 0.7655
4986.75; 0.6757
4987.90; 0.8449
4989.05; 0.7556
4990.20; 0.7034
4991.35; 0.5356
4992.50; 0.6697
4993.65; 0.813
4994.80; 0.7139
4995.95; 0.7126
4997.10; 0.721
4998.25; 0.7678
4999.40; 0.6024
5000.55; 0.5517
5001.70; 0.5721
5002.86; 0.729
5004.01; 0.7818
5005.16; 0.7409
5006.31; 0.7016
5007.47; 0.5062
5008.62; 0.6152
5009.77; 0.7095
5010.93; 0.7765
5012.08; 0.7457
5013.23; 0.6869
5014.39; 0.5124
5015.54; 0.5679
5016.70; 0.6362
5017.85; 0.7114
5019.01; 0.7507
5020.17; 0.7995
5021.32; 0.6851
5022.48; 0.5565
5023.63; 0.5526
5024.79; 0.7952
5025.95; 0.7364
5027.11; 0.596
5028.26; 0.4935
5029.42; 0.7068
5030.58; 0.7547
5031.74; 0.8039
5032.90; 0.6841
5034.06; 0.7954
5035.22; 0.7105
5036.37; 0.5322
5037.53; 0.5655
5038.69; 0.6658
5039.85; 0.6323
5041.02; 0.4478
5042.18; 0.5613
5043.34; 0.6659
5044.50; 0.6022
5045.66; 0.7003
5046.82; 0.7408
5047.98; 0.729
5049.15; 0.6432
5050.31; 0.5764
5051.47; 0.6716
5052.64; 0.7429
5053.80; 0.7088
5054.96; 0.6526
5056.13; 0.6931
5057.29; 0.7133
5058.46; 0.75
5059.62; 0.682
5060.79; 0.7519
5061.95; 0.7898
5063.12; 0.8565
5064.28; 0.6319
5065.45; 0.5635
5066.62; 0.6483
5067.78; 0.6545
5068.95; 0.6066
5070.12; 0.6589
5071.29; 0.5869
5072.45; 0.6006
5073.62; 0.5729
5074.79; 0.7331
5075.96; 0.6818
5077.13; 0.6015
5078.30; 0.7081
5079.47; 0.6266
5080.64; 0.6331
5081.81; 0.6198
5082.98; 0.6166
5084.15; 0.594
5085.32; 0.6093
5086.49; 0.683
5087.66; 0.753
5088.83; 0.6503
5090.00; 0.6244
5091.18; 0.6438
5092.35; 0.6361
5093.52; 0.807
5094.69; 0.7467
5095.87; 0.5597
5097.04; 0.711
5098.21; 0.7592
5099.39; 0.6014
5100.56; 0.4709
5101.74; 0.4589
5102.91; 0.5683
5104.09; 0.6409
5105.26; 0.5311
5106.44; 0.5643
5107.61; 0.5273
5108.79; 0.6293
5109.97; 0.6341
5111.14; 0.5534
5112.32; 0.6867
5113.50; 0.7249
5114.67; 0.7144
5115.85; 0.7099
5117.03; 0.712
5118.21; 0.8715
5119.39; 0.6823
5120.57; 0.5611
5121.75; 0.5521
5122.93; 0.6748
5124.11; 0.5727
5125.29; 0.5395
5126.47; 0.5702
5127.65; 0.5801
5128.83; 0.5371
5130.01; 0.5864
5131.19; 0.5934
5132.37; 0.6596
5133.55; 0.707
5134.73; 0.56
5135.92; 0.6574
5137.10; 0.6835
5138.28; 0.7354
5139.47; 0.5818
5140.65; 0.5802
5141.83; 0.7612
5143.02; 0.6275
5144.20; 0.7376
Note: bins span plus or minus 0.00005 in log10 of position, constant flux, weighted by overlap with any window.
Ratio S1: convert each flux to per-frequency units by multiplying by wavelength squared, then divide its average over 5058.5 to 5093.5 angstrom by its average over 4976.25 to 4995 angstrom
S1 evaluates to 0.97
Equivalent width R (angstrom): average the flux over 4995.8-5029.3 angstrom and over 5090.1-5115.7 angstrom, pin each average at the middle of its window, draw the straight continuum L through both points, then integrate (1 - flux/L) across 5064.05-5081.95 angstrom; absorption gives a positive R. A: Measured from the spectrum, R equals 0.2 angstrom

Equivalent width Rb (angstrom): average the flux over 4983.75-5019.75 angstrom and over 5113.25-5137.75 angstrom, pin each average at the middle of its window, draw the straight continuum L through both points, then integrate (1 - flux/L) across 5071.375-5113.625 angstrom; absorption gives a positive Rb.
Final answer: 1.4 angstrom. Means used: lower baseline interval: 0.686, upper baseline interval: 0.64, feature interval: 0.631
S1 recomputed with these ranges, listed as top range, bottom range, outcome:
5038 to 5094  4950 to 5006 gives 0.95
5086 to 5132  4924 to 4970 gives 0.86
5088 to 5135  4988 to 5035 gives 0.96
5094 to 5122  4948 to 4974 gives 0.89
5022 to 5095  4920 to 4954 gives 0.86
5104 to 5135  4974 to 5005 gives 0.94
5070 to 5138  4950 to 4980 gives 0.89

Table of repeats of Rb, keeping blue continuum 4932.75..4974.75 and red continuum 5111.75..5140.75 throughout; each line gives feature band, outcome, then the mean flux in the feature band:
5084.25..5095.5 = -0.14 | 0.677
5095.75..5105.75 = 1.06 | 0.591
